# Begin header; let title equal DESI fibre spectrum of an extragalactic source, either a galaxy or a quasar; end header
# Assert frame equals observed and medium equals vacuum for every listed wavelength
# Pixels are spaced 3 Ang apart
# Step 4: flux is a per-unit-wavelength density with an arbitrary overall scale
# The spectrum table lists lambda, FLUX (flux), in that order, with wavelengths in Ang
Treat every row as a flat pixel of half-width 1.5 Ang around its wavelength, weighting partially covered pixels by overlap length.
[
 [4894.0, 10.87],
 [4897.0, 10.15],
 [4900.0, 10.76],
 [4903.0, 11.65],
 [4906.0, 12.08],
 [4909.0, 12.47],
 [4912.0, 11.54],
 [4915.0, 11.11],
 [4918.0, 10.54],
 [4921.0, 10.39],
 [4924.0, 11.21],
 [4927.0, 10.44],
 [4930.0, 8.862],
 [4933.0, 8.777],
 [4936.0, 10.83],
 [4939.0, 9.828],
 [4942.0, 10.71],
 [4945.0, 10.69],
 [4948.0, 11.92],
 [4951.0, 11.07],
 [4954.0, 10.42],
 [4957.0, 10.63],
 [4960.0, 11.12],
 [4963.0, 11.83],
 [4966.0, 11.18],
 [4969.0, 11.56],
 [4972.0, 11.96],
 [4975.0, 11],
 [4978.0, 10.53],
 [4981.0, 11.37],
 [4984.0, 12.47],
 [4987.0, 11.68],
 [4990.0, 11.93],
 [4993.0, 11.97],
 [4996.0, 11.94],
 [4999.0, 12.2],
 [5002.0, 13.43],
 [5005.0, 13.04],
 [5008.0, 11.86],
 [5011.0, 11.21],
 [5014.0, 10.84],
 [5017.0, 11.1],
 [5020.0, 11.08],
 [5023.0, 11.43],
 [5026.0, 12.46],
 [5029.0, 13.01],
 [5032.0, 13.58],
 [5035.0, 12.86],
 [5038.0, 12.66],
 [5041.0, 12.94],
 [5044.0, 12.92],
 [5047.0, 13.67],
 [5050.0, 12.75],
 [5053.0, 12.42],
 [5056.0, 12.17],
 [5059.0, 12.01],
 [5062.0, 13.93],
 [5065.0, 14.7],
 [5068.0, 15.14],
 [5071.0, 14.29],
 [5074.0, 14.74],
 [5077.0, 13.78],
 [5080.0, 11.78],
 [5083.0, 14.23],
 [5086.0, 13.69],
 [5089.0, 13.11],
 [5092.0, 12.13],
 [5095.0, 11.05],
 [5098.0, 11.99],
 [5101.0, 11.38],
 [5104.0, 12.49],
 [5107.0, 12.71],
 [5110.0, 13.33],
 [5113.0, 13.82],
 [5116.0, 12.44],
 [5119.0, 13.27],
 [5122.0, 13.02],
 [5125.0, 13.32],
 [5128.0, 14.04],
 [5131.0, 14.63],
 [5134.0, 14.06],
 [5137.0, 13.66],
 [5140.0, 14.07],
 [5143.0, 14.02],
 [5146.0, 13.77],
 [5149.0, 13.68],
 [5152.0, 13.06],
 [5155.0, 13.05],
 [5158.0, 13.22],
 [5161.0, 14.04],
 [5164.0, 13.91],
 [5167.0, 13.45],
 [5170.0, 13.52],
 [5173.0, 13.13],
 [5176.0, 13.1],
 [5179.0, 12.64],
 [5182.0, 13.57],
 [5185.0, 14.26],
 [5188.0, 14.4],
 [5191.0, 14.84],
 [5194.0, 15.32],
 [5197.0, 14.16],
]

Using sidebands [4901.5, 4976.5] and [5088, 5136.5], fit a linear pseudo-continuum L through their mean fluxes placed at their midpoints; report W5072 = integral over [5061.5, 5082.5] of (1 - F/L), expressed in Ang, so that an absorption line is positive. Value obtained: -2.68 Ang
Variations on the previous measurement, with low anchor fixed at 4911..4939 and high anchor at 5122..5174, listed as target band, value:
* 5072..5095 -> -0.9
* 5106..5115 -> -0.1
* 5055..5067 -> -0.9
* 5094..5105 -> 1.0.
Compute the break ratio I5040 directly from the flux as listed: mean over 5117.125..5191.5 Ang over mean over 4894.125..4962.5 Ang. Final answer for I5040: 1.26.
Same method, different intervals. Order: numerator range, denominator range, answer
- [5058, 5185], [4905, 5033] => 1.18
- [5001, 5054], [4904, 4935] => 1.15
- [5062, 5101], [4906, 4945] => 1.25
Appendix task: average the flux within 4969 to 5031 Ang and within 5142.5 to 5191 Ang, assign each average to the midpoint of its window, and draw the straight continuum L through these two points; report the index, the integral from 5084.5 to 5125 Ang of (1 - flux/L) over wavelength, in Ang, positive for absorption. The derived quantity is 0.8 Ang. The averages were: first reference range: 11.8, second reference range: 13.6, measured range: 12.7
